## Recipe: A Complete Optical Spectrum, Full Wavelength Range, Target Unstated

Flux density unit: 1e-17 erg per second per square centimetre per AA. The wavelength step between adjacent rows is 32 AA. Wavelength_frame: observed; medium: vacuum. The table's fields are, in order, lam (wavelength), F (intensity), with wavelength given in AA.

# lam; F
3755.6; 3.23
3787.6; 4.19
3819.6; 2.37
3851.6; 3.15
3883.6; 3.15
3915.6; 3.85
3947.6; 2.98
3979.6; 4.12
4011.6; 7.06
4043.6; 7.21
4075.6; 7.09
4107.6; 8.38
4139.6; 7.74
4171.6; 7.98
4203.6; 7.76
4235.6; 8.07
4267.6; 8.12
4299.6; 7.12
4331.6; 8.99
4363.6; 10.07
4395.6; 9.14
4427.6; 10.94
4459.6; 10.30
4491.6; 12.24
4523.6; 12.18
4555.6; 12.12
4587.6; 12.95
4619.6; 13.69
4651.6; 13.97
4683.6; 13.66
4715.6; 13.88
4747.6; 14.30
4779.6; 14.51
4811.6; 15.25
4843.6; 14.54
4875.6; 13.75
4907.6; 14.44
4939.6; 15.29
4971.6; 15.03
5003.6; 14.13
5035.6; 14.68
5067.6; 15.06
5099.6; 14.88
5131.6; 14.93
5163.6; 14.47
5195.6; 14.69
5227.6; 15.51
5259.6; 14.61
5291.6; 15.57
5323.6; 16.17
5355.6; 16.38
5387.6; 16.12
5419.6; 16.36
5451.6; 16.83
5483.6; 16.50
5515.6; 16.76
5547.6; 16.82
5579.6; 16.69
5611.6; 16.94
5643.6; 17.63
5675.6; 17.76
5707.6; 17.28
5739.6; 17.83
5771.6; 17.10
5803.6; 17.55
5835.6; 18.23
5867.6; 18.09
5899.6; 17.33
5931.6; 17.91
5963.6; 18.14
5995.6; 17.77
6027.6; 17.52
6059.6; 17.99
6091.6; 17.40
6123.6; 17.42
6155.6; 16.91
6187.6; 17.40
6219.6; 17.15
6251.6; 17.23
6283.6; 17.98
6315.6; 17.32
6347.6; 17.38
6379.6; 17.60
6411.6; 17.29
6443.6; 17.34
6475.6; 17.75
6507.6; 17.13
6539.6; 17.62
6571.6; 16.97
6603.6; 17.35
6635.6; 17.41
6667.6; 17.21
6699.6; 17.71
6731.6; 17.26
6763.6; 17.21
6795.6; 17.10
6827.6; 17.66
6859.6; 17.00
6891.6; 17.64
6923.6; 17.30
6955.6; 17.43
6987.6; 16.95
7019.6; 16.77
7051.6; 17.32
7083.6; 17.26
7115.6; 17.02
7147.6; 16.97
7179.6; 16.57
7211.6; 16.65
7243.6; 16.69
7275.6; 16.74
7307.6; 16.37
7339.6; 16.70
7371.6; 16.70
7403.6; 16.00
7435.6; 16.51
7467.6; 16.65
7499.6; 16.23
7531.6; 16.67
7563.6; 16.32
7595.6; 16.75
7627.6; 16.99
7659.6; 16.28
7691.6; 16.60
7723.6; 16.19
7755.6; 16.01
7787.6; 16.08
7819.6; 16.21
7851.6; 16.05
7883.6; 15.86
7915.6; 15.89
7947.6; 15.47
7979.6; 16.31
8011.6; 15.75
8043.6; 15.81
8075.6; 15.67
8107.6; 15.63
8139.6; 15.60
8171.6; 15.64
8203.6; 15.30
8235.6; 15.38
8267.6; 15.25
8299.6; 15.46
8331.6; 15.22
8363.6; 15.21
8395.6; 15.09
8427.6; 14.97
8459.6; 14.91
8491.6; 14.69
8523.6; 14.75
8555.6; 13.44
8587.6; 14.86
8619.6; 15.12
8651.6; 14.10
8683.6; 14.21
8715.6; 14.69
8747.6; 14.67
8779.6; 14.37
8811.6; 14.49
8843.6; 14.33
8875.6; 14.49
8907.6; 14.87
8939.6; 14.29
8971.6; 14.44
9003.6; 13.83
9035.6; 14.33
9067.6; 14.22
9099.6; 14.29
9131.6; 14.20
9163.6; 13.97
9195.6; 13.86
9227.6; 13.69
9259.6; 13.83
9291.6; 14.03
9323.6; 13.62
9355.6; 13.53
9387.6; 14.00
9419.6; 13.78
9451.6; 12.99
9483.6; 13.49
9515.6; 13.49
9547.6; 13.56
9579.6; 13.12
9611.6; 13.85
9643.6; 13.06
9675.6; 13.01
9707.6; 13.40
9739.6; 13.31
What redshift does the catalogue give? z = 0.00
